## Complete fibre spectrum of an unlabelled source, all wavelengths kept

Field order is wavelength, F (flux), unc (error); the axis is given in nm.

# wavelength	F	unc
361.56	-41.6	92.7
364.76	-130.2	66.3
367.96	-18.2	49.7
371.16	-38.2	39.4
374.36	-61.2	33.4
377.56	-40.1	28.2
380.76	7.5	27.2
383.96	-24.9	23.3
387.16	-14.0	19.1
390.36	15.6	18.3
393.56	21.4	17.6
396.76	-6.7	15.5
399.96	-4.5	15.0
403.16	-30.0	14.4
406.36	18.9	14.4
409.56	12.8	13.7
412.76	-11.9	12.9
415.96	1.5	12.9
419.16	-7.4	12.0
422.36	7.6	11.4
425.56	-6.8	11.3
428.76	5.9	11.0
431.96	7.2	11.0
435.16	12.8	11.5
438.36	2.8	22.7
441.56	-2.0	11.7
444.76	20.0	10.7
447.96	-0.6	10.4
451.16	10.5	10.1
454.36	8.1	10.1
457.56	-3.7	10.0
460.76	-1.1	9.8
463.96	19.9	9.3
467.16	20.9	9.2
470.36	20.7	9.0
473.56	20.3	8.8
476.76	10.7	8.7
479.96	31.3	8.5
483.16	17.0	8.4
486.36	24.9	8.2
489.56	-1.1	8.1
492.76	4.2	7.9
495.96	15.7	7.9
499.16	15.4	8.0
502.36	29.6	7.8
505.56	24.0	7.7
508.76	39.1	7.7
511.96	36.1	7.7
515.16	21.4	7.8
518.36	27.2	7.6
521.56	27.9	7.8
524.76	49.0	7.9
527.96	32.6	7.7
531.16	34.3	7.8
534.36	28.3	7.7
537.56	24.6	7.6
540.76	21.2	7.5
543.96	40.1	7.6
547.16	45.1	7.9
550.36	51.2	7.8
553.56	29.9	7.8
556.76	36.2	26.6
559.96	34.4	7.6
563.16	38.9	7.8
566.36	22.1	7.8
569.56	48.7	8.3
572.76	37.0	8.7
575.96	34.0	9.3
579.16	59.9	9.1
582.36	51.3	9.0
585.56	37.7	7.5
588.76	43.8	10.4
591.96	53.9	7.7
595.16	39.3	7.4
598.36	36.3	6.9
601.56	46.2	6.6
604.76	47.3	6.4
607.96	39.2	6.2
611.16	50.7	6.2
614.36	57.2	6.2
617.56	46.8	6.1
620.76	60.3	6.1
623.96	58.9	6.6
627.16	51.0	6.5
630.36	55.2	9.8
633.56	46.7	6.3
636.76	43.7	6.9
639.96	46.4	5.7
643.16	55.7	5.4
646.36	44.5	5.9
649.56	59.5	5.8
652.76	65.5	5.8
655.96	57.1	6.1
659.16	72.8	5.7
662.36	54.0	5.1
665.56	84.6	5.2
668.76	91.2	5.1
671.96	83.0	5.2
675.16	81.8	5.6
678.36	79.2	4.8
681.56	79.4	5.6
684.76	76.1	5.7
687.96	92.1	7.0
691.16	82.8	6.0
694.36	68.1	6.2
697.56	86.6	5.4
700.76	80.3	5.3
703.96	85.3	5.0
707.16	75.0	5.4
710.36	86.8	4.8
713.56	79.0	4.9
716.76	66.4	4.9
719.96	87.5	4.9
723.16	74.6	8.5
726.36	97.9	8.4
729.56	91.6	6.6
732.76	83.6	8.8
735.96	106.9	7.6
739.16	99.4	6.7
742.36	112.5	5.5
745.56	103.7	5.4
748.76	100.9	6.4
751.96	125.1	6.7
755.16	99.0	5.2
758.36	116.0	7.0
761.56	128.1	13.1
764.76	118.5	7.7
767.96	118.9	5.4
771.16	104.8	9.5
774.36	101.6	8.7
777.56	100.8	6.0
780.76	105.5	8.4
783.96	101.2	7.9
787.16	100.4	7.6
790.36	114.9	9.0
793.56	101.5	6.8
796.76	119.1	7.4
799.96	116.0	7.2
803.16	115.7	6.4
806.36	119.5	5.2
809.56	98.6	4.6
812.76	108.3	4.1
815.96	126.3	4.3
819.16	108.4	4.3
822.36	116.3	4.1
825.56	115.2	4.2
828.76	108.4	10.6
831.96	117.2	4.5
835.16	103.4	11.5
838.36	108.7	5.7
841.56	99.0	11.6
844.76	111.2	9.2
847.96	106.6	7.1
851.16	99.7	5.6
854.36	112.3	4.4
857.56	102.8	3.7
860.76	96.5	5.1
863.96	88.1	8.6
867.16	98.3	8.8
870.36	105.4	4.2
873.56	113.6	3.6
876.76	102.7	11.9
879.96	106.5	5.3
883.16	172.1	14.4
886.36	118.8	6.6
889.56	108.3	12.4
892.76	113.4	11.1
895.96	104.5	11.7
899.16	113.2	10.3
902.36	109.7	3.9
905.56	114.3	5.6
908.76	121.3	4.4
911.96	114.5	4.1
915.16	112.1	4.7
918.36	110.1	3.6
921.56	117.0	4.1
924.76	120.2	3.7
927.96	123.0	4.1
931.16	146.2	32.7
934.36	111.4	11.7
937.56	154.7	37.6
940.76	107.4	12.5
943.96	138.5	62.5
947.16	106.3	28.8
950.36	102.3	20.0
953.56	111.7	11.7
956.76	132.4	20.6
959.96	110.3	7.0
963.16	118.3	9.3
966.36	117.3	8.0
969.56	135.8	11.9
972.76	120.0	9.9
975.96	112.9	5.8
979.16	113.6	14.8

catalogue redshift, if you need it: 0.67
